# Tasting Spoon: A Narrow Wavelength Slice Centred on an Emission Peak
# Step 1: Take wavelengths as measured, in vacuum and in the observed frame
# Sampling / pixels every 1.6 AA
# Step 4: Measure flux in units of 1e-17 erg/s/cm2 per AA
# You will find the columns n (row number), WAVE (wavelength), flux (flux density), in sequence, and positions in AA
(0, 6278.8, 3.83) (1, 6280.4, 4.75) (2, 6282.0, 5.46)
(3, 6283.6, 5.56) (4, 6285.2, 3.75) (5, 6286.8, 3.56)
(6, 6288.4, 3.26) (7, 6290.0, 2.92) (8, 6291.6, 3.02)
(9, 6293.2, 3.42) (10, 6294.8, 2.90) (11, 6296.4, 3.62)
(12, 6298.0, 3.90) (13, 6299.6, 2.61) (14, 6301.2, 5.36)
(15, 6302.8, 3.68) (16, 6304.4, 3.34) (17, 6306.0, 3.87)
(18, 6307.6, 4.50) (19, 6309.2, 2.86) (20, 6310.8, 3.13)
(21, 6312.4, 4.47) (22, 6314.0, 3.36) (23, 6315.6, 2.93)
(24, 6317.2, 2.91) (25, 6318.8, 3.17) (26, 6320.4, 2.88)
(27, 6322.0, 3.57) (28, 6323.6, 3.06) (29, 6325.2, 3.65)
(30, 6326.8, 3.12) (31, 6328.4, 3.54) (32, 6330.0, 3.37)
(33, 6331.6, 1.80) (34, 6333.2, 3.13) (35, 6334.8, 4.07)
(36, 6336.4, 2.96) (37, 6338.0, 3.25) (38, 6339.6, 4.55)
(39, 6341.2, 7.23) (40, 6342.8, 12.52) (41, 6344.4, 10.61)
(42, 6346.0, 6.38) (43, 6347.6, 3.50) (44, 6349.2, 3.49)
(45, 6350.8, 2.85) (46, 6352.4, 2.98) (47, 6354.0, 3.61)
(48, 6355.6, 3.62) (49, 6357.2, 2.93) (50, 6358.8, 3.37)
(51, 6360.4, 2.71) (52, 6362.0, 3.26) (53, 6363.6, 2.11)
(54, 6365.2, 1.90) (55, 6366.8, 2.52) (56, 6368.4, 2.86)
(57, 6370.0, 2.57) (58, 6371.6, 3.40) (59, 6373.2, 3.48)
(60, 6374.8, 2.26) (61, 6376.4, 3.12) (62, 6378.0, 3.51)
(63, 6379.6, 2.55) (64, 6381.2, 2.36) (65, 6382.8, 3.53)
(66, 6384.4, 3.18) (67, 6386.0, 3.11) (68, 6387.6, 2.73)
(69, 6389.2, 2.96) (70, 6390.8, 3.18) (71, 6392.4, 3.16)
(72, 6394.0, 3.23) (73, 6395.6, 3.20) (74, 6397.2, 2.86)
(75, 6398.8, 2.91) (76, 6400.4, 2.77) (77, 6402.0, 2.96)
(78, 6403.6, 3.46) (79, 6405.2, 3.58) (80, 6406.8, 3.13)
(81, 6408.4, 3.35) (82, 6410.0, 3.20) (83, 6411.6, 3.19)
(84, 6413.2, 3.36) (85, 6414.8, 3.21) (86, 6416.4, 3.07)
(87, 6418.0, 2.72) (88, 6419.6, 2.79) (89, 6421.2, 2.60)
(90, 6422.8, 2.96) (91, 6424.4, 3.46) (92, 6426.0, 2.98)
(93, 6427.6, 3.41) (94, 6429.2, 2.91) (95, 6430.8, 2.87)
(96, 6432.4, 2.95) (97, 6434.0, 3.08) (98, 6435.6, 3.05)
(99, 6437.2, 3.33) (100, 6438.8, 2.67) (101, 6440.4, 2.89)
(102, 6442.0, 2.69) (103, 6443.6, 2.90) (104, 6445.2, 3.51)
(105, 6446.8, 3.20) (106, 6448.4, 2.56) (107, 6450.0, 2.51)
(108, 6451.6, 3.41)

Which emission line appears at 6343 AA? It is [O III] 5007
